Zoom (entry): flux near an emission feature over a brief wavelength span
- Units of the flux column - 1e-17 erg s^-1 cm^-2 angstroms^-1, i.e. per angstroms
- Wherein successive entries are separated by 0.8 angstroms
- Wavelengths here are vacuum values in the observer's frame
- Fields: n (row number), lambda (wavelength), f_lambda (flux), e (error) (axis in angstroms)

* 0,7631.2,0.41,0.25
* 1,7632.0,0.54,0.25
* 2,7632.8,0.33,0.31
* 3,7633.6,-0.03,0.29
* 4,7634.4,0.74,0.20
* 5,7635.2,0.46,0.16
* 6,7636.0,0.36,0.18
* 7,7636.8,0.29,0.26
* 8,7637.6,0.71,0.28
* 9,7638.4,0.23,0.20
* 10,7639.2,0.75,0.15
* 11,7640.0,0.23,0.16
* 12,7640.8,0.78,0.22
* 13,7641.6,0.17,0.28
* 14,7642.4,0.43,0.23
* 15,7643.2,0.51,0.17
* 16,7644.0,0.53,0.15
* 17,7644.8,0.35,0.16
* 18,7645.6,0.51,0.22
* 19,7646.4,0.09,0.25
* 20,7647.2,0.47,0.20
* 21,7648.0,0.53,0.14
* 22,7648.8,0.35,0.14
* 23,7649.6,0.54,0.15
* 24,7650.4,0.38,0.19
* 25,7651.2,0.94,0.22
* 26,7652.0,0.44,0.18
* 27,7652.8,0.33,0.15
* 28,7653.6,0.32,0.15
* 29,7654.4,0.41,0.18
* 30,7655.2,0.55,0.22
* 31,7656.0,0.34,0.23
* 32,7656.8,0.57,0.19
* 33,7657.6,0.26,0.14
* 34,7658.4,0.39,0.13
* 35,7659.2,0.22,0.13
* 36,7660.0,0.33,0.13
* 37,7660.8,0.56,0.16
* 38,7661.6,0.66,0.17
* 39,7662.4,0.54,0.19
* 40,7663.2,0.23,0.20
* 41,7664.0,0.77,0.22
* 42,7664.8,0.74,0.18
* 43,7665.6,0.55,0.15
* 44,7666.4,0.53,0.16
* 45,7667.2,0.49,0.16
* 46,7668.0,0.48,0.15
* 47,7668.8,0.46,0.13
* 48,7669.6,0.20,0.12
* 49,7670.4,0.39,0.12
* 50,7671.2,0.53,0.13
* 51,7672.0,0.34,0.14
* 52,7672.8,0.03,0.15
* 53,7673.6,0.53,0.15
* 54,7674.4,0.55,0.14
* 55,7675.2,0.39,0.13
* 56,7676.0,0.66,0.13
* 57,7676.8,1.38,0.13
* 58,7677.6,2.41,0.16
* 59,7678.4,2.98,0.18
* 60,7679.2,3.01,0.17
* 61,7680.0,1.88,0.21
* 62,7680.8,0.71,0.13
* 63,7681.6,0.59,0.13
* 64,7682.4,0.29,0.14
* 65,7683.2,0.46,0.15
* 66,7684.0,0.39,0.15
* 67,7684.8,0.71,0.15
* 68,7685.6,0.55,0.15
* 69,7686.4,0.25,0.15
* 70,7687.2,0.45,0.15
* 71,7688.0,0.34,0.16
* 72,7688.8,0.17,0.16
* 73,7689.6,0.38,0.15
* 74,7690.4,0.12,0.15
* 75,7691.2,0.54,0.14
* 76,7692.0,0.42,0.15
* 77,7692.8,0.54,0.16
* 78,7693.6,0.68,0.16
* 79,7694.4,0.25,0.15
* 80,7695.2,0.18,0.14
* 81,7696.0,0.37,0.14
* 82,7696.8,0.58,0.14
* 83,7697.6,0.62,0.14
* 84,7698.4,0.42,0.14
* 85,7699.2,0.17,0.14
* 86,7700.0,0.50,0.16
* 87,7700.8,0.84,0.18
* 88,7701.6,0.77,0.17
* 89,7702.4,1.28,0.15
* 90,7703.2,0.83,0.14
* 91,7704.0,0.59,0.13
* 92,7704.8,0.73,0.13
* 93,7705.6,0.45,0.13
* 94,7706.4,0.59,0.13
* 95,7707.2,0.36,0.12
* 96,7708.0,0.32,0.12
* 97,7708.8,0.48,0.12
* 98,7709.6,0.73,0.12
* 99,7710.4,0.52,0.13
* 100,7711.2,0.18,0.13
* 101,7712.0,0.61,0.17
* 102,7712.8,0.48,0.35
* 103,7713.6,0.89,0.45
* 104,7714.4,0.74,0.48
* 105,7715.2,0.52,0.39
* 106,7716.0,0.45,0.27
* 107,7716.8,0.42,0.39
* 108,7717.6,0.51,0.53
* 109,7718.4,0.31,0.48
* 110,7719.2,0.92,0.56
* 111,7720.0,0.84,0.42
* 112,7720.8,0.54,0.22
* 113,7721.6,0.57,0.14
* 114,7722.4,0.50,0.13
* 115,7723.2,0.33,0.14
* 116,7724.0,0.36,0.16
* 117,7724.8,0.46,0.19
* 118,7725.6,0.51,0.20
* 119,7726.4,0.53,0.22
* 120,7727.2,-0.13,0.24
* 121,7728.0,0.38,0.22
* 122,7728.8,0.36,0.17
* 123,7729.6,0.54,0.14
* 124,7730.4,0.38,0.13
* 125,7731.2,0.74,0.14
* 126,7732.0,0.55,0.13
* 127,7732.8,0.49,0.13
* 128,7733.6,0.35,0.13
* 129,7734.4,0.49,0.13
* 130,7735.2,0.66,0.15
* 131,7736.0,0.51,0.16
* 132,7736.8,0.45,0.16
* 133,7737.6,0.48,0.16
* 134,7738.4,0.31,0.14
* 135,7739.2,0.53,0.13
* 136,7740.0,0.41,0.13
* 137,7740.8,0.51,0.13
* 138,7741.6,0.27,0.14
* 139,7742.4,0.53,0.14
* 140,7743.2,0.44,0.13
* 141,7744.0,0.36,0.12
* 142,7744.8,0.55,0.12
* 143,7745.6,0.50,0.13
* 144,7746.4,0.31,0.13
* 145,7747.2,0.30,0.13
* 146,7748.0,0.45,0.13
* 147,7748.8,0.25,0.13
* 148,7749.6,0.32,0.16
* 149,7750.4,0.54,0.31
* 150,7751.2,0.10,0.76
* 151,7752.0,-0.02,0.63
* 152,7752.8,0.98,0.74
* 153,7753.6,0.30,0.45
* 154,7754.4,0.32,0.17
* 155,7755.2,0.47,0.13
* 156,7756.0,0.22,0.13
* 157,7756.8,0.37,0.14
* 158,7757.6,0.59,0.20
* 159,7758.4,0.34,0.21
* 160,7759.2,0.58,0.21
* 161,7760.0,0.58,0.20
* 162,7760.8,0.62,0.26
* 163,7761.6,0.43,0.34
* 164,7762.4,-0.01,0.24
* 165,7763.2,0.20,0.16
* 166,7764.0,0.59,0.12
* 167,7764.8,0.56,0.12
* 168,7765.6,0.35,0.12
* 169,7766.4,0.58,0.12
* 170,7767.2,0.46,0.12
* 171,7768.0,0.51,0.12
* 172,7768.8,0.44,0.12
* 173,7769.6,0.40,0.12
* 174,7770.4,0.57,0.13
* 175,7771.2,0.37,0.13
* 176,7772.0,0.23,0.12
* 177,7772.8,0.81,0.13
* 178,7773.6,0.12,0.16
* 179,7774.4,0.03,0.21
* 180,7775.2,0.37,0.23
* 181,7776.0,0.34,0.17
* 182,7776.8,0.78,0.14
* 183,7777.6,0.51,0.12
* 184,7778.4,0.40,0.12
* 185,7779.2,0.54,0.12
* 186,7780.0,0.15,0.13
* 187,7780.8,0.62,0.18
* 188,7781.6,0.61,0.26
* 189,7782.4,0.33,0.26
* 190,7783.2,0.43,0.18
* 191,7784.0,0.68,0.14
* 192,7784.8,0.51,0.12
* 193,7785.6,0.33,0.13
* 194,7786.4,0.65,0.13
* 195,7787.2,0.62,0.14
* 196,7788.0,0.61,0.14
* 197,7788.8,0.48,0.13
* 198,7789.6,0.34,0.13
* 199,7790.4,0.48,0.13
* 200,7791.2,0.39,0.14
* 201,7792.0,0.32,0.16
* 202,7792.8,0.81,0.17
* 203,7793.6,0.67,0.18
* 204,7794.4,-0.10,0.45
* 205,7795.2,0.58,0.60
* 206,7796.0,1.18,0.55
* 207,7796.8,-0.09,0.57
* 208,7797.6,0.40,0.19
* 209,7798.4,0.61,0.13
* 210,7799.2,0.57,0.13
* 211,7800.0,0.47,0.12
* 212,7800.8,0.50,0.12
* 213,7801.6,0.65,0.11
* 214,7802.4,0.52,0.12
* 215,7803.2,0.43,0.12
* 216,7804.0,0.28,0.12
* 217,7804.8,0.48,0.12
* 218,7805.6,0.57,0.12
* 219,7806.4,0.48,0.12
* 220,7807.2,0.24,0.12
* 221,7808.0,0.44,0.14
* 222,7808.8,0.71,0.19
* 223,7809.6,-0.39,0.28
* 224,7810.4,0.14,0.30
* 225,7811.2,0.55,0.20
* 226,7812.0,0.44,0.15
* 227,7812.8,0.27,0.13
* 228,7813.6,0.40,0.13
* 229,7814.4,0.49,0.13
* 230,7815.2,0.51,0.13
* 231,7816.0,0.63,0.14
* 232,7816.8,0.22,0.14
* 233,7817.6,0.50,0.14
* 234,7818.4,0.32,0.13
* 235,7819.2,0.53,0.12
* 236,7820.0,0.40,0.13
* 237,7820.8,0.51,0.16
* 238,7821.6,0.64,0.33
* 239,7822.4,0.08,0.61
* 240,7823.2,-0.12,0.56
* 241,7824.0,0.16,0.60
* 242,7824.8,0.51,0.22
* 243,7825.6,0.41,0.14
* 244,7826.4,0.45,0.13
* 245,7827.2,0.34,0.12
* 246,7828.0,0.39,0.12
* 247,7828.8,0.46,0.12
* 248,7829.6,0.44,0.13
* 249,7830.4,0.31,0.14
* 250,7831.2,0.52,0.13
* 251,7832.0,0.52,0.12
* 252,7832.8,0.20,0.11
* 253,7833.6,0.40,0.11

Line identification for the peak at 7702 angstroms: [N II] 6583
